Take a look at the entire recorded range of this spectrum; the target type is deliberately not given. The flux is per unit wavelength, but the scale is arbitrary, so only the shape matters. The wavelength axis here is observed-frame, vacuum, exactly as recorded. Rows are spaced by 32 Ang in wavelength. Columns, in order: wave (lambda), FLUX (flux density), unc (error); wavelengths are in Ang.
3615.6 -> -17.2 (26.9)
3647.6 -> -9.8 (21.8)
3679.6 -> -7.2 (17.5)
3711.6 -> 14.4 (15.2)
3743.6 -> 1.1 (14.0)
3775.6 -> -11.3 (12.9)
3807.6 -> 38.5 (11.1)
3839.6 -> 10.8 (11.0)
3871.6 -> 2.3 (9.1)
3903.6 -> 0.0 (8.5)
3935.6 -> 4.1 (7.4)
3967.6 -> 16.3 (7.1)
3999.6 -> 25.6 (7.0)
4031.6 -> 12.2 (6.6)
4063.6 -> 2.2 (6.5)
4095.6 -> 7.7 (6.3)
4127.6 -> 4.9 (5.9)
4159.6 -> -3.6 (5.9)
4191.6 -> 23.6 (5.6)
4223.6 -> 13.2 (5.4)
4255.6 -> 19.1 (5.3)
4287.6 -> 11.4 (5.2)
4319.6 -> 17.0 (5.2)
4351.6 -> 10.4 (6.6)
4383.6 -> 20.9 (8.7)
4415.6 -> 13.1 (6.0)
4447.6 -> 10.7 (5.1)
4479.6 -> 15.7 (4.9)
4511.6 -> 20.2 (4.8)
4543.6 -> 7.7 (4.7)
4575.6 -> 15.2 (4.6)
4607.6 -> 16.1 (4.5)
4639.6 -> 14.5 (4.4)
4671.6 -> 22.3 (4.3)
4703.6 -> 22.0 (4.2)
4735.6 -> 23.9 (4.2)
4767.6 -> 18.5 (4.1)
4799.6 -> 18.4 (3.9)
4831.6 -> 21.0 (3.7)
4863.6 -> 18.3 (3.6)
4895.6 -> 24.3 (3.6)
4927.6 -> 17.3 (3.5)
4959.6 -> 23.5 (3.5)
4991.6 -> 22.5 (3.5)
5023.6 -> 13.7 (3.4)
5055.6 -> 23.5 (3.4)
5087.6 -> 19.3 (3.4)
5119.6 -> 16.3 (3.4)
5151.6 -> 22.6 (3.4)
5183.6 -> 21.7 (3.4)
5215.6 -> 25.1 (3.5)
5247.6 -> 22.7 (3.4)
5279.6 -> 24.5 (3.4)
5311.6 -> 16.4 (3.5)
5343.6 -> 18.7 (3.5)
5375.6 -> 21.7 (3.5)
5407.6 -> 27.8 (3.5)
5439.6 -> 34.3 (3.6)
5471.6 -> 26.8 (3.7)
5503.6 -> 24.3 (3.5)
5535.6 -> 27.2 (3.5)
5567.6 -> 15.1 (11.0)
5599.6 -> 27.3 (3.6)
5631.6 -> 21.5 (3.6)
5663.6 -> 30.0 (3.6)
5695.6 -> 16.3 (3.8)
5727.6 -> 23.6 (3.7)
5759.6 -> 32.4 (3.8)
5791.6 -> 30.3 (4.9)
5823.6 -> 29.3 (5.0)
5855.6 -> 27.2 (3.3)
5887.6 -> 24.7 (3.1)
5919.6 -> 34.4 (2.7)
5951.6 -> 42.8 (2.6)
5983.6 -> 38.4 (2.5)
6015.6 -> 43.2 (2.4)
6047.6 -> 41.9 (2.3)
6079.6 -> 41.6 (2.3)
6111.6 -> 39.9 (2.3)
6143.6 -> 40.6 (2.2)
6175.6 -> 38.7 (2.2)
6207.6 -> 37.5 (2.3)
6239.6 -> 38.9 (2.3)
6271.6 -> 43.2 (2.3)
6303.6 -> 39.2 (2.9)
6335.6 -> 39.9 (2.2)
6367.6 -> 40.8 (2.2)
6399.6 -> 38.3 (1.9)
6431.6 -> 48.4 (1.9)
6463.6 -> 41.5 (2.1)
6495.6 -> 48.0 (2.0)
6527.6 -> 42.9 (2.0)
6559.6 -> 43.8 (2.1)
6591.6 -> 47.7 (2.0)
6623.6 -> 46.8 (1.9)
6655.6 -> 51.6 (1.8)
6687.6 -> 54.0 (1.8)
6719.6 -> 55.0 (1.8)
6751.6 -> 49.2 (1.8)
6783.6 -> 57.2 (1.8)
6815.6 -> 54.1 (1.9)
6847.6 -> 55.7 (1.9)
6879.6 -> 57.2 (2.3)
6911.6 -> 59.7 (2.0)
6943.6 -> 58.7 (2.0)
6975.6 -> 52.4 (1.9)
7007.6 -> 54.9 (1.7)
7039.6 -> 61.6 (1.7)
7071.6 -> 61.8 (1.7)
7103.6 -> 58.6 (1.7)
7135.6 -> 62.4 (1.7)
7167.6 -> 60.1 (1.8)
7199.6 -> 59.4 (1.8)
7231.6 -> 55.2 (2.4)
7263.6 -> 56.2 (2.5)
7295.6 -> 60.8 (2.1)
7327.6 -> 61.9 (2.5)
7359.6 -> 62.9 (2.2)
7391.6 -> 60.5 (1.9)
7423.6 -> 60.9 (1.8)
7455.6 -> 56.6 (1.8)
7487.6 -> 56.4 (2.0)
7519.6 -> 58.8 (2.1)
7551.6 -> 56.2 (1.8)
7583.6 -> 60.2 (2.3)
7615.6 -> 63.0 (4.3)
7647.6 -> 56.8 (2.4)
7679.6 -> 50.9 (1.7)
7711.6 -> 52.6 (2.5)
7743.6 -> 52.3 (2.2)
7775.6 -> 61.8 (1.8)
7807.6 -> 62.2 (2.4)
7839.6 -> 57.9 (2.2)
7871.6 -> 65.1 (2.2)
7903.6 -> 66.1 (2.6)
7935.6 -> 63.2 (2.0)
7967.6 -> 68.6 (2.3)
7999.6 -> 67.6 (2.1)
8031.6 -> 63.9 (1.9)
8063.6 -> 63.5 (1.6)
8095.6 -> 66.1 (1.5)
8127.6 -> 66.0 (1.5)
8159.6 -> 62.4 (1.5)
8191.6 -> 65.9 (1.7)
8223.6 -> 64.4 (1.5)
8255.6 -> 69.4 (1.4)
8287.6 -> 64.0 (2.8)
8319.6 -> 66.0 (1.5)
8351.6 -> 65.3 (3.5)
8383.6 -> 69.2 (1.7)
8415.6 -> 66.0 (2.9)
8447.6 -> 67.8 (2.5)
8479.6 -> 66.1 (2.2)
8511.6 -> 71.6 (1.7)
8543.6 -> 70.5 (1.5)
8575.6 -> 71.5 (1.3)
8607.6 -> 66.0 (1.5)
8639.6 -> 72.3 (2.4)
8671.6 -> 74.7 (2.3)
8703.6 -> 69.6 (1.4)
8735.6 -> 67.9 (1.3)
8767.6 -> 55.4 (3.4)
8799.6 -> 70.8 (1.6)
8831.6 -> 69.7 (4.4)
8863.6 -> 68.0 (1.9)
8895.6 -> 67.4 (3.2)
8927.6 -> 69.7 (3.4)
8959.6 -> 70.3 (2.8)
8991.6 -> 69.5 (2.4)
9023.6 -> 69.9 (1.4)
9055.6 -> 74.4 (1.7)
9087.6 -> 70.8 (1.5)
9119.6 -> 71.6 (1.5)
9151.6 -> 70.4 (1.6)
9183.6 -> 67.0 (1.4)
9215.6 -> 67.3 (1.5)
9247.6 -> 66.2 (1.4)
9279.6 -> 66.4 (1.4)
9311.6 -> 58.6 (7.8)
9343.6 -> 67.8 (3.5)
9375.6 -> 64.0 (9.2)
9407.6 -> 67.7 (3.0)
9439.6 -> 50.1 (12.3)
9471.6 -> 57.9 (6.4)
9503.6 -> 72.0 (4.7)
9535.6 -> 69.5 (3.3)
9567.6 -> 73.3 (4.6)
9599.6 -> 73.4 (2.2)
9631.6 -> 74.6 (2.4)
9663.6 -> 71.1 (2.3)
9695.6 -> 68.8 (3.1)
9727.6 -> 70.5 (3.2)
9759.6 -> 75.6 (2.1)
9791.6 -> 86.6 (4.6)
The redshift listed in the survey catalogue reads 0.486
